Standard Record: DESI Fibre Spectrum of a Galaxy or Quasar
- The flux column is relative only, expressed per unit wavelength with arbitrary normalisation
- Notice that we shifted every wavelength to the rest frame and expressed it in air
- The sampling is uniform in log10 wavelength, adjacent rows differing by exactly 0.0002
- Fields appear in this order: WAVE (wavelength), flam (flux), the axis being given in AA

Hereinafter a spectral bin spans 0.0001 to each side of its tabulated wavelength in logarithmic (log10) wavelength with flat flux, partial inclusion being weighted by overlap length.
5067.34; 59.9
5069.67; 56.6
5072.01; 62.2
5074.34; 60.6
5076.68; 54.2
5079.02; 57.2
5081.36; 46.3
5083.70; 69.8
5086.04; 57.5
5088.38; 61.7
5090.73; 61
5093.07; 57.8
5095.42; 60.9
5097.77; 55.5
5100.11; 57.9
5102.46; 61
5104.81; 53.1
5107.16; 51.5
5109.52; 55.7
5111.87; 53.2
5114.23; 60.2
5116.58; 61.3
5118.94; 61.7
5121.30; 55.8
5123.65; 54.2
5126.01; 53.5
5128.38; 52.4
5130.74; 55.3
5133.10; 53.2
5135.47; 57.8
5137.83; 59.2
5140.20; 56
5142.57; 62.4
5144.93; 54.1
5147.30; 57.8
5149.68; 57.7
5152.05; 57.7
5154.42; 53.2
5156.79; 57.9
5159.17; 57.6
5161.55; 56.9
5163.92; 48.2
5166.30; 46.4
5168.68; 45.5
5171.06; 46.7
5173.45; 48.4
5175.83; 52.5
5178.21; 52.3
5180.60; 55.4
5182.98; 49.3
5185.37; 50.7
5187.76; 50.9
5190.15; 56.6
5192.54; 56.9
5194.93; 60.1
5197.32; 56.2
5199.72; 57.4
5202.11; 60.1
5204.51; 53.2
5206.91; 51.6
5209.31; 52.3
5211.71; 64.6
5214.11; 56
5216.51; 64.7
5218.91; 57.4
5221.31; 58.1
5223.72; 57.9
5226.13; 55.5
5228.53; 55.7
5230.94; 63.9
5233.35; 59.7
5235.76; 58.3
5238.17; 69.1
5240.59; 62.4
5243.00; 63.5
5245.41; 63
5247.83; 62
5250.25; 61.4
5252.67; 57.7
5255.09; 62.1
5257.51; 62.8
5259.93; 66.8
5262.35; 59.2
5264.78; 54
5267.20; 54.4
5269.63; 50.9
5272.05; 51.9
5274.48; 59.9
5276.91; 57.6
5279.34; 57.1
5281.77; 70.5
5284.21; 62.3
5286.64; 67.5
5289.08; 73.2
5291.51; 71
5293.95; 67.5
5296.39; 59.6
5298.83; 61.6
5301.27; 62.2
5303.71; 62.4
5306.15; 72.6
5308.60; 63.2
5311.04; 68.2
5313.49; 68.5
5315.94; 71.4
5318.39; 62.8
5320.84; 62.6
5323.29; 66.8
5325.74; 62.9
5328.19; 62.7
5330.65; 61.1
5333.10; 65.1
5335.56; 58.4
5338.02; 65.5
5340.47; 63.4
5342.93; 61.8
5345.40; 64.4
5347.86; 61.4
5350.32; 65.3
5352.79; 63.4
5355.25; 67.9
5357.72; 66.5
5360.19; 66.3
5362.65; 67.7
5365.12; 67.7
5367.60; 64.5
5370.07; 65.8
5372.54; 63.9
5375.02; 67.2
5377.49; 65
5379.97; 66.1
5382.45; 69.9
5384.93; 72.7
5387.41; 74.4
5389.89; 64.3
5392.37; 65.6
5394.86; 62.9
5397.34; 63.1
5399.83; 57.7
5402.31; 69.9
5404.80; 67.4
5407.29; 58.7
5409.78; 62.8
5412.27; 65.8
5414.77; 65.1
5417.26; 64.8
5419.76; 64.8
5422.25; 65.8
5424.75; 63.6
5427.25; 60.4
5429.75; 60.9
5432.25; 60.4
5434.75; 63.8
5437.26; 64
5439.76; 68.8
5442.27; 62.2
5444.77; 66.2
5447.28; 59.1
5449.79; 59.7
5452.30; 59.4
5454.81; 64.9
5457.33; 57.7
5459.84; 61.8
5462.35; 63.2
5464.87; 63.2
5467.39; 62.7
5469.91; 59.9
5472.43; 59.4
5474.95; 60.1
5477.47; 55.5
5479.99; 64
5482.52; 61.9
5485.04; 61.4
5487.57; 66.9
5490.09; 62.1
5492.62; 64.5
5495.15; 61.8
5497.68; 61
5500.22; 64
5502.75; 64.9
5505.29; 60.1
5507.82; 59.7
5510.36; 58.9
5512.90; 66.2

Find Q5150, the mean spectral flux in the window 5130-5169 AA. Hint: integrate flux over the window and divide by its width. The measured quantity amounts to 55.3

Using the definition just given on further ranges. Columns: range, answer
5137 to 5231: 55.3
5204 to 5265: 59.9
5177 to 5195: 53.7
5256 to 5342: 63.1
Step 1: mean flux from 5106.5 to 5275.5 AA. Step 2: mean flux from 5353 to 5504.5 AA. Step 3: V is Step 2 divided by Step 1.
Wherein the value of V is 1.1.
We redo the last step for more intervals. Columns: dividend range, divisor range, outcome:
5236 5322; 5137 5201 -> 1.16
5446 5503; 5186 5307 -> 1.02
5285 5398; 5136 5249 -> 1.16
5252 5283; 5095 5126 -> 1.04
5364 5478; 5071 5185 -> 1.14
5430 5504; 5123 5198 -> 1.15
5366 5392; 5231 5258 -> 1.08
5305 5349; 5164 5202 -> 1.23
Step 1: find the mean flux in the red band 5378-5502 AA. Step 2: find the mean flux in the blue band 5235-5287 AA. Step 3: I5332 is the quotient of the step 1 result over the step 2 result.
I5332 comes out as 1.05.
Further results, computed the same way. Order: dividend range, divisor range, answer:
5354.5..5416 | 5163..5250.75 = 1.17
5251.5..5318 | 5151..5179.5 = 1.21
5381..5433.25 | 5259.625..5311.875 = 1.04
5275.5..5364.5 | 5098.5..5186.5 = 1.18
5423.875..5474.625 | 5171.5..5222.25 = 1.12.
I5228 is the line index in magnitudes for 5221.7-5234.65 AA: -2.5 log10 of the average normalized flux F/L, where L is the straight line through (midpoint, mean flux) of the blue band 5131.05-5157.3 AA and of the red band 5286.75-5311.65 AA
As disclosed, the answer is 0.06 mag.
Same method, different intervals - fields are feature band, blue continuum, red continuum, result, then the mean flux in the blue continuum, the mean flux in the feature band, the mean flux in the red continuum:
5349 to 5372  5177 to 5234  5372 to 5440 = -0.05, 56.5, 66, 64.9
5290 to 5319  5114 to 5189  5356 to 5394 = -0.05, 54.4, 66.1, 67.1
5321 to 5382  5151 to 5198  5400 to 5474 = -0.09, 52.9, 64.7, 62.9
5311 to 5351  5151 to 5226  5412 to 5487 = -0.09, 54.6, 64.1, 62.3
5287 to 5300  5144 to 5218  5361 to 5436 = -0.11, 54.5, 66.6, 65.1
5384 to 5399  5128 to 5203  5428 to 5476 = -0.11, 54.5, 66.8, 62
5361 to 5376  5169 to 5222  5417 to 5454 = -0.09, 54.9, 66.1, 62.9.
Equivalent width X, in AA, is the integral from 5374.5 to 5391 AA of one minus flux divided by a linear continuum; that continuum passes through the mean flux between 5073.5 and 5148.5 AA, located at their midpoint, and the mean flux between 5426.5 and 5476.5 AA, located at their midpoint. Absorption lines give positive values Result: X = -2.1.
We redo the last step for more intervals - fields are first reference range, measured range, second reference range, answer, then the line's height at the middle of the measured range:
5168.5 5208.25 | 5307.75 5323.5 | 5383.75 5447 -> -1.7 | 59.6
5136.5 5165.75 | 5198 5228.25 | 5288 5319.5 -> 1.6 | 60.5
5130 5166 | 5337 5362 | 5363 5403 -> 0.1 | 64.8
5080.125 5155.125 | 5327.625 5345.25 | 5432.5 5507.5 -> -0.7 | 60.2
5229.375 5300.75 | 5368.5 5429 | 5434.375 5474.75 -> -3.2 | 62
